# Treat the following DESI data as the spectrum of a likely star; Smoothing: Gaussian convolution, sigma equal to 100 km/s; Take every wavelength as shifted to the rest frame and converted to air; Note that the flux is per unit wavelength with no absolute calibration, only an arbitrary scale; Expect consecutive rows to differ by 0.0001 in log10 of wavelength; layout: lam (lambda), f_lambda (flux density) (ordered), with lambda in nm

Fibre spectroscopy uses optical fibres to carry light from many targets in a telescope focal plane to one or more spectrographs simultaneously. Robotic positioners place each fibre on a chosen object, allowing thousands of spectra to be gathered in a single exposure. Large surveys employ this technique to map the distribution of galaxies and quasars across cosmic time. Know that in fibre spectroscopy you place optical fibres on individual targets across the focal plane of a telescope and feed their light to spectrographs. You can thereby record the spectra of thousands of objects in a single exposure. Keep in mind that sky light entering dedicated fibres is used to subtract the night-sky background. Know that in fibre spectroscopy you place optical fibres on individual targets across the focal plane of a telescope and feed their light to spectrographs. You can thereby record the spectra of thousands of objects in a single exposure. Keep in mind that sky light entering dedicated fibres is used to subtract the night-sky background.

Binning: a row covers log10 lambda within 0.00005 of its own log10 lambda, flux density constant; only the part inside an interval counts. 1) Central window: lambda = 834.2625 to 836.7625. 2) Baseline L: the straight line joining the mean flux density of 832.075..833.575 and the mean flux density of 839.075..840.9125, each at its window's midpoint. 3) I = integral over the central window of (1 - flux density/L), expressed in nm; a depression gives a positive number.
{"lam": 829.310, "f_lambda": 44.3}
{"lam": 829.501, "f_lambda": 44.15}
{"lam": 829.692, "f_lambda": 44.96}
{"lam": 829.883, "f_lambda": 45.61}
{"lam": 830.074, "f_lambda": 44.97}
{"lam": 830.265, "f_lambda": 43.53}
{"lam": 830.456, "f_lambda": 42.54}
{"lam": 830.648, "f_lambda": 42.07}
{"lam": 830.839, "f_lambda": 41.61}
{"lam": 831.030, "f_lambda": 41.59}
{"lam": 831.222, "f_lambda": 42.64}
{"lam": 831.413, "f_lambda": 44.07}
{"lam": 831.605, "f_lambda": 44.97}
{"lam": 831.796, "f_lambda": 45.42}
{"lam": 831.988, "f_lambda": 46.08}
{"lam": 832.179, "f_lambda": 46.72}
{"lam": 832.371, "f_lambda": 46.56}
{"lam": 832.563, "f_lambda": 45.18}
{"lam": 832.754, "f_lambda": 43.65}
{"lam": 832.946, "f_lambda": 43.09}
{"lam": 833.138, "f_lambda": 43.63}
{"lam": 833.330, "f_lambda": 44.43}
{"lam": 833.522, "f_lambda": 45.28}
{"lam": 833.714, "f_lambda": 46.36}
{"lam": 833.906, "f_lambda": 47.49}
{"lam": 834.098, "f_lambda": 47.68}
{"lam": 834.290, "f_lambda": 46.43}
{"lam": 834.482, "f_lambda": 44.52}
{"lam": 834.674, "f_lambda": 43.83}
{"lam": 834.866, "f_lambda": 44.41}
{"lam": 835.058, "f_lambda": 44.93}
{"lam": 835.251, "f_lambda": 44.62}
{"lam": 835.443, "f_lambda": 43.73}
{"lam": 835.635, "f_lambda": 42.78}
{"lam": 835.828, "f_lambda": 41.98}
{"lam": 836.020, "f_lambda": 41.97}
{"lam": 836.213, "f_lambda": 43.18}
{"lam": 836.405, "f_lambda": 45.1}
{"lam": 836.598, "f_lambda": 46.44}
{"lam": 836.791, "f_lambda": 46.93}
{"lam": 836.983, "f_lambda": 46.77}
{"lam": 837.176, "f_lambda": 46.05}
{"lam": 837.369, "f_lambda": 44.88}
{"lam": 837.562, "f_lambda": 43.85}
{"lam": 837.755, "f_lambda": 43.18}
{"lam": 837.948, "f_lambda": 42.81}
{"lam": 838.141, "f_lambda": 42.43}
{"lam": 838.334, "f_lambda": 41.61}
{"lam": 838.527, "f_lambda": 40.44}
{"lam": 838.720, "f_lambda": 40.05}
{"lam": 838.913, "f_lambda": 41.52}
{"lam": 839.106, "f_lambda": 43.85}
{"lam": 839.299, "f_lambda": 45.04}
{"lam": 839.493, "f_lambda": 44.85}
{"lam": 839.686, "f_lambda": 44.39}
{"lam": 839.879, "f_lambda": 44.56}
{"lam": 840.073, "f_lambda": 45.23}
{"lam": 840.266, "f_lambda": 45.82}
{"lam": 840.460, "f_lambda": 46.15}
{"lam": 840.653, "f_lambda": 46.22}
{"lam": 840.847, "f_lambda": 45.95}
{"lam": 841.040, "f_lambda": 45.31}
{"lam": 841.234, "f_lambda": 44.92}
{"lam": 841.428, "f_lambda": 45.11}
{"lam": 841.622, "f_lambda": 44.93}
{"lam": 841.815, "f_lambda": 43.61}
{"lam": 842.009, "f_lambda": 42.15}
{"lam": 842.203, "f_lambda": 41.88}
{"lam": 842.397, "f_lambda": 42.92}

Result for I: 0.045 nm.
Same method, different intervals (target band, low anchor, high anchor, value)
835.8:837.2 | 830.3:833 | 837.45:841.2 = -0.03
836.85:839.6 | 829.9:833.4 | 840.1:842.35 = 0.07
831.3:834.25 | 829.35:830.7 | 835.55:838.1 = -0.08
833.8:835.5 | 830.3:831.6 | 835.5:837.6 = -0.06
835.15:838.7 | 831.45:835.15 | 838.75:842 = 0.10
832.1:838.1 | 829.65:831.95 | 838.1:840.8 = -0.14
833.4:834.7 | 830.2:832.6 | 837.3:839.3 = -0.08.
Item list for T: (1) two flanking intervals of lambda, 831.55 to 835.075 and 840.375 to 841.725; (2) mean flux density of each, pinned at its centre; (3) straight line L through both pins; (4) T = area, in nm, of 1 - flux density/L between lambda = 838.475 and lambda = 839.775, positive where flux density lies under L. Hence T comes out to 0.07 nm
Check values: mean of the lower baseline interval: 45.3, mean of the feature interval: 43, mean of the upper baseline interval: 45.5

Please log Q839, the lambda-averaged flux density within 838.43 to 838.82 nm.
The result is 40.3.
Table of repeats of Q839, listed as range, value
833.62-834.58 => 46.5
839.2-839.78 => 44.7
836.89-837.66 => 45.3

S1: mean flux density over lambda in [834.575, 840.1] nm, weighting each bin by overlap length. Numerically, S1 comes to 43.8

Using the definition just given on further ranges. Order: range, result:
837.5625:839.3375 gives 42.3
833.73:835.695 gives 45.2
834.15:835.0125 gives 45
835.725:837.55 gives 44.7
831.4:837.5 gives 45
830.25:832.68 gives 44.1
